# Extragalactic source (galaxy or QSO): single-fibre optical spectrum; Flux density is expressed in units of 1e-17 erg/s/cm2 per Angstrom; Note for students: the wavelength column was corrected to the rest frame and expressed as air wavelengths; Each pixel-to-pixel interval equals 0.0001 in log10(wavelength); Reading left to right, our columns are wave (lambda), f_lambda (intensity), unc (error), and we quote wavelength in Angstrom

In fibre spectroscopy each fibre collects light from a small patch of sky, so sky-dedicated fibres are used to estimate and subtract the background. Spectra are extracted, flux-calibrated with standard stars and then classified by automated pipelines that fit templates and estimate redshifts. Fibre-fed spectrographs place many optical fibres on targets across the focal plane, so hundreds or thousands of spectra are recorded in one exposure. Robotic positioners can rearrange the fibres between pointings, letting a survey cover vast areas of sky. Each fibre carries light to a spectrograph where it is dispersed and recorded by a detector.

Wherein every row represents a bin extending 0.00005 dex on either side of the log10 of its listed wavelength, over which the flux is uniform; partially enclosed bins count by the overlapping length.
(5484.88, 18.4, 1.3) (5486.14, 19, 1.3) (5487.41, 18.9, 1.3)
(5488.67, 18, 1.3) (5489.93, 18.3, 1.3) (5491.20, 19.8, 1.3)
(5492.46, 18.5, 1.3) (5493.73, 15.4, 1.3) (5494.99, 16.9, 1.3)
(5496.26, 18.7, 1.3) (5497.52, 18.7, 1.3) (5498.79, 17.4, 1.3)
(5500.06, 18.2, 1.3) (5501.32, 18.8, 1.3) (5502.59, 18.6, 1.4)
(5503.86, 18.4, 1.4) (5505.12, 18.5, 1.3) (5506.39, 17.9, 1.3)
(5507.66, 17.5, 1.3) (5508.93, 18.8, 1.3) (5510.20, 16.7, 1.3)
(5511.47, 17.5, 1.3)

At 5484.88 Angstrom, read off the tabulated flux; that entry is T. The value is 18.4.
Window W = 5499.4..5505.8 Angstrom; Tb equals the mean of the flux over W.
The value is 18.5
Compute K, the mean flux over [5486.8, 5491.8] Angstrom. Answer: 18.7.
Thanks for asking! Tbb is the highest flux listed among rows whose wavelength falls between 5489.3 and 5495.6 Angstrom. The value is 19.8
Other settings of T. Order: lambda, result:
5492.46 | 18.5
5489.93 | 18.3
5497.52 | 18.7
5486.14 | 19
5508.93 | 18.8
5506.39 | 17.9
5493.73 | 15.4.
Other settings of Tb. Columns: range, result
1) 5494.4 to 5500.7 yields 18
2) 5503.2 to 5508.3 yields 18.1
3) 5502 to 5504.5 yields 18.5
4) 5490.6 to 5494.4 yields 17.9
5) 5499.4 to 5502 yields 18.5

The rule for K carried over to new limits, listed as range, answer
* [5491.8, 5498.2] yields 17.7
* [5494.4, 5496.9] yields 17.8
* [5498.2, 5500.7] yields 17.8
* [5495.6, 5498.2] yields 18.6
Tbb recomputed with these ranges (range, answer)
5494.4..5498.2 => 18.7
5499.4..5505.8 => 18.8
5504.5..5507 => 18.5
